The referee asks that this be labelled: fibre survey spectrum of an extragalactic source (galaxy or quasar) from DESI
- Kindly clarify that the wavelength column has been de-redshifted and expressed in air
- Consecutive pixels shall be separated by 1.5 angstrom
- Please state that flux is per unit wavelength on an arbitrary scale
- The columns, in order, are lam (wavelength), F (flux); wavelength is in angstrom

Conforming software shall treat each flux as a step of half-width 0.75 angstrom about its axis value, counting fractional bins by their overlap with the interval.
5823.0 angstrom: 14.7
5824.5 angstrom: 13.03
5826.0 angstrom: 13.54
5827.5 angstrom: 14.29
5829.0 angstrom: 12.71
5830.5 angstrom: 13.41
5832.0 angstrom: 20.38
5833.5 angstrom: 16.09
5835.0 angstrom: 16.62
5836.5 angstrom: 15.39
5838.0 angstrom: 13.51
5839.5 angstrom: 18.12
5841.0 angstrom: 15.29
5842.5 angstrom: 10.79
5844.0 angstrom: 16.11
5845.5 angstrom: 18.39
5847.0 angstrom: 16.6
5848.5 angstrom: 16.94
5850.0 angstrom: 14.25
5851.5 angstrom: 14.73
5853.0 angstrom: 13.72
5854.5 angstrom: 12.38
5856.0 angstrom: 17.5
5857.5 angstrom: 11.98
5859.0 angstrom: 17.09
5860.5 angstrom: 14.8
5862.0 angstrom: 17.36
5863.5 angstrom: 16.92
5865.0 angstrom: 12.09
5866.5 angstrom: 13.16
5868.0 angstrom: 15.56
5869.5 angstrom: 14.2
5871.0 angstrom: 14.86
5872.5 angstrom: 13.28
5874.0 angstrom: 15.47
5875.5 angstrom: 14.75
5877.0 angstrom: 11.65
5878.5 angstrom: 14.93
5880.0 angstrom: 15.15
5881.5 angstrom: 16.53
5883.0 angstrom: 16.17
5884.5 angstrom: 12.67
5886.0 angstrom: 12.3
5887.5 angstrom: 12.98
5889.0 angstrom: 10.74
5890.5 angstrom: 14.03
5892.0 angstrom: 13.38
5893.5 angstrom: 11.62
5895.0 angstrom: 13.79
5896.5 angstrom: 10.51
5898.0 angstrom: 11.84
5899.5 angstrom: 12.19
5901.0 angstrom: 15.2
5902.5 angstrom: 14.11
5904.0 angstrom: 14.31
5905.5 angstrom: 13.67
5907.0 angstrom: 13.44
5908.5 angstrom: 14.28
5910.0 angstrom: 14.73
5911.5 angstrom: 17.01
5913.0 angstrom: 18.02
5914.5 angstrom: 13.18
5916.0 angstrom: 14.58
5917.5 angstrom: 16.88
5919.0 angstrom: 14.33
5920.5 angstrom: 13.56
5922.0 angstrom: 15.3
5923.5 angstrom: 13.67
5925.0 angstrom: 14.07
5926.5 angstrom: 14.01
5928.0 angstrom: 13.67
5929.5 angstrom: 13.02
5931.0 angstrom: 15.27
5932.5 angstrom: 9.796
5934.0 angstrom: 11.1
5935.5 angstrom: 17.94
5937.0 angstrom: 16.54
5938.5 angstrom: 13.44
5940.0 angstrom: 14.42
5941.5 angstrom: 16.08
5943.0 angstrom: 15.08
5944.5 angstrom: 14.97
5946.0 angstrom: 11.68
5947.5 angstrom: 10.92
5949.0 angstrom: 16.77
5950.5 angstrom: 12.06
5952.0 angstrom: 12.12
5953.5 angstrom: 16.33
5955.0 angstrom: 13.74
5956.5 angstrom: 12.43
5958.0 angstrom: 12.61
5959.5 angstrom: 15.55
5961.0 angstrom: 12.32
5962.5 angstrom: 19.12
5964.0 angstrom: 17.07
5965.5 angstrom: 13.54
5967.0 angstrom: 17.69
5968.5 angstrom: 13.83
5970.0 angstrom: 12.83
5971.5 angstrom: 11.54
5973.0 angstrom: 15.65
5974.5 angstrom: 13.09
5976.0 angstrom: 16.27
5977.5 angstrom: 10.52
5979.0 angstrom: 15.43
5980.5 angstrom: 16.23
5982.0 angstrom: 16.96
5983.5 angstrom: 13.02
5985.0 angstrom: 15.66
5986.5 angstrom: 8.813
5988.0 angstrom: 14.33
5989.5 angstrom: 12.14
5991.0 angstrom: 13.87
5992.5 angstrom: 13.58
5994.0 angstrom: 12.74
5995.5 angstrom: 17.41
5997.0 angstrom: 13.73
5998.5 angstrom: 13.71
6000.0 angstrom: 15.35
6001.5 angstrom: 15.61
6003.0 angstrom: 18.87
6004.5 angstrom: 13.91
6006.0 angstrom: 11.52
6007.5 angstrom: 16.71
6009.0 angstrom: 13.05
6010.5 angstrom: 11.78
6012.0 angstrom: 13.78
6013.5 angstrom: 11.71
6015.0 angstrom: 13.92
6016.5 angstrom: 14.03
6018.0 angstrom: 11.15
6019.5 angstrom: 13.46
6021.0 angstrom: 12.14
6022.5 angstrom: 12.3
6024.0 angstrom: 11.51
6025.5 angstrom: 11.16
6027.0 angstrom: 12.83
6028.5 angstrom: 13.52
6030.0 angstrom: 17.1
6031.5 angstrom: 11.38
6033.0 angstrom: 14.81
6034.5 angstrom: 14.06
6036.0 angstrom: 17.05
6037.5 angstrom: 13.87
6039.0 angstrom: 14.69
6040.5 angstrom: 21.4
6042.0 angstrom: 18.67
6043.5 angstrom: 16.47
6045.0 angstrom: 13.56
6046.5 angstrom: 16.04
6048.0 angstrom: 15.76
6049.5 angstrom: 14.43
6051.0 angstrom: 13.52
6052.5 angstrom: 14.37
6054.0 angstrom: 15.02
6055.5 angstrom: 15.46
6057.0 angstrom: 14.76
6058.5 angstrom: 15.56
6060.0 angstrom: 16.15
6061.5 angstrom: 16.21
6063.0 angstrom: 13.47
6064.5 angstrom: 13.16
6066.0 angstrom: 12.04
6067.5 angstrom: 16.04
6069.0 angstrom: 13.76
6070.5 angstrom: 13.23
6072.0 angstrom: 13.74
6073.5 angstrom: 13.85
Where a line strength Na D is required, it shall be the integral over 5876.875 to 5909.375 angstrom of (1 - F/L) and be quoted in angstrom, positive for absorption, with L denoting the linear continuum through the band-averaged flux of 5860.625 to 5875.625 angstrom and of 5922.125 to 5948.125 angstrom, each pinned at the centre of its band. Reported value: 2.2 angstrom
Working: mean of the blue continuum 14.8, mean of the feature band 13.5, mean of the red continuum 13.9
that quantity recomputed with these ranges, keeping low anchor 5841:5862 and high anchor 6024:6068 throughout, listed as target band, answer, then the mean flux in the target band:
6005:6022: 2.1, 13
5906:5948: 1.9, 14.3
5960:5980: 0.5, 14.6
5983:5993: 1.3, 13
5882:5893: 1.3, 13.2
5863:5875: 0.6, 14.4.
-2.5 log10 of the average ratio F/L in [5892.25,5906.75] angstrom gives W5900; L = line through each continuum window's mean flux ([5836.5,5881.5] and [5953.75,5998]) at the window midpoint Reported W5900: 0.13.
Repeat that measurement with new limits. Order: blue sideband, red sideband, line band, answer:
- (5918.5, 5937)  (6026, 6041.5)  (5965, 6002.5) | 0.03 mag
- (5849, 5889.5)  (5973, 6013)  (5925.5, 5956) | 0.02 mag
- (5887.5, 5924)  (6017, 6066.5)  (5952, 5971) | -0.04 mag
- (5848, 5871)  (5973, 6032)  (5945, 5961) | 0.06 mag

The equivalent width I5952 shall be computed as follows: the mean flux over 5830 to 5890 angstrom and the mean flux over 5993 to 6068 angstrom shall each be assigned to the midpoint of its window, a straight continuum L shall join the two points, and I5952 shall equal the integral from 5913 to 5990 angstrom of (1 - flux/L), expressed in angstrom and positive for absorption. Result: 2.3 angstrom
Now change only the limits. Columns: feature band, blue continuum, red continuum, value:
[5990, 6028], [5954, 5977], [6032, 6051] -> 4.0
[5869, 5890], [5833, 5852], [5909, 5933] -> 1.5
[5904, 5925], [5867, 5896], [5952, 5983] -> -1.0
